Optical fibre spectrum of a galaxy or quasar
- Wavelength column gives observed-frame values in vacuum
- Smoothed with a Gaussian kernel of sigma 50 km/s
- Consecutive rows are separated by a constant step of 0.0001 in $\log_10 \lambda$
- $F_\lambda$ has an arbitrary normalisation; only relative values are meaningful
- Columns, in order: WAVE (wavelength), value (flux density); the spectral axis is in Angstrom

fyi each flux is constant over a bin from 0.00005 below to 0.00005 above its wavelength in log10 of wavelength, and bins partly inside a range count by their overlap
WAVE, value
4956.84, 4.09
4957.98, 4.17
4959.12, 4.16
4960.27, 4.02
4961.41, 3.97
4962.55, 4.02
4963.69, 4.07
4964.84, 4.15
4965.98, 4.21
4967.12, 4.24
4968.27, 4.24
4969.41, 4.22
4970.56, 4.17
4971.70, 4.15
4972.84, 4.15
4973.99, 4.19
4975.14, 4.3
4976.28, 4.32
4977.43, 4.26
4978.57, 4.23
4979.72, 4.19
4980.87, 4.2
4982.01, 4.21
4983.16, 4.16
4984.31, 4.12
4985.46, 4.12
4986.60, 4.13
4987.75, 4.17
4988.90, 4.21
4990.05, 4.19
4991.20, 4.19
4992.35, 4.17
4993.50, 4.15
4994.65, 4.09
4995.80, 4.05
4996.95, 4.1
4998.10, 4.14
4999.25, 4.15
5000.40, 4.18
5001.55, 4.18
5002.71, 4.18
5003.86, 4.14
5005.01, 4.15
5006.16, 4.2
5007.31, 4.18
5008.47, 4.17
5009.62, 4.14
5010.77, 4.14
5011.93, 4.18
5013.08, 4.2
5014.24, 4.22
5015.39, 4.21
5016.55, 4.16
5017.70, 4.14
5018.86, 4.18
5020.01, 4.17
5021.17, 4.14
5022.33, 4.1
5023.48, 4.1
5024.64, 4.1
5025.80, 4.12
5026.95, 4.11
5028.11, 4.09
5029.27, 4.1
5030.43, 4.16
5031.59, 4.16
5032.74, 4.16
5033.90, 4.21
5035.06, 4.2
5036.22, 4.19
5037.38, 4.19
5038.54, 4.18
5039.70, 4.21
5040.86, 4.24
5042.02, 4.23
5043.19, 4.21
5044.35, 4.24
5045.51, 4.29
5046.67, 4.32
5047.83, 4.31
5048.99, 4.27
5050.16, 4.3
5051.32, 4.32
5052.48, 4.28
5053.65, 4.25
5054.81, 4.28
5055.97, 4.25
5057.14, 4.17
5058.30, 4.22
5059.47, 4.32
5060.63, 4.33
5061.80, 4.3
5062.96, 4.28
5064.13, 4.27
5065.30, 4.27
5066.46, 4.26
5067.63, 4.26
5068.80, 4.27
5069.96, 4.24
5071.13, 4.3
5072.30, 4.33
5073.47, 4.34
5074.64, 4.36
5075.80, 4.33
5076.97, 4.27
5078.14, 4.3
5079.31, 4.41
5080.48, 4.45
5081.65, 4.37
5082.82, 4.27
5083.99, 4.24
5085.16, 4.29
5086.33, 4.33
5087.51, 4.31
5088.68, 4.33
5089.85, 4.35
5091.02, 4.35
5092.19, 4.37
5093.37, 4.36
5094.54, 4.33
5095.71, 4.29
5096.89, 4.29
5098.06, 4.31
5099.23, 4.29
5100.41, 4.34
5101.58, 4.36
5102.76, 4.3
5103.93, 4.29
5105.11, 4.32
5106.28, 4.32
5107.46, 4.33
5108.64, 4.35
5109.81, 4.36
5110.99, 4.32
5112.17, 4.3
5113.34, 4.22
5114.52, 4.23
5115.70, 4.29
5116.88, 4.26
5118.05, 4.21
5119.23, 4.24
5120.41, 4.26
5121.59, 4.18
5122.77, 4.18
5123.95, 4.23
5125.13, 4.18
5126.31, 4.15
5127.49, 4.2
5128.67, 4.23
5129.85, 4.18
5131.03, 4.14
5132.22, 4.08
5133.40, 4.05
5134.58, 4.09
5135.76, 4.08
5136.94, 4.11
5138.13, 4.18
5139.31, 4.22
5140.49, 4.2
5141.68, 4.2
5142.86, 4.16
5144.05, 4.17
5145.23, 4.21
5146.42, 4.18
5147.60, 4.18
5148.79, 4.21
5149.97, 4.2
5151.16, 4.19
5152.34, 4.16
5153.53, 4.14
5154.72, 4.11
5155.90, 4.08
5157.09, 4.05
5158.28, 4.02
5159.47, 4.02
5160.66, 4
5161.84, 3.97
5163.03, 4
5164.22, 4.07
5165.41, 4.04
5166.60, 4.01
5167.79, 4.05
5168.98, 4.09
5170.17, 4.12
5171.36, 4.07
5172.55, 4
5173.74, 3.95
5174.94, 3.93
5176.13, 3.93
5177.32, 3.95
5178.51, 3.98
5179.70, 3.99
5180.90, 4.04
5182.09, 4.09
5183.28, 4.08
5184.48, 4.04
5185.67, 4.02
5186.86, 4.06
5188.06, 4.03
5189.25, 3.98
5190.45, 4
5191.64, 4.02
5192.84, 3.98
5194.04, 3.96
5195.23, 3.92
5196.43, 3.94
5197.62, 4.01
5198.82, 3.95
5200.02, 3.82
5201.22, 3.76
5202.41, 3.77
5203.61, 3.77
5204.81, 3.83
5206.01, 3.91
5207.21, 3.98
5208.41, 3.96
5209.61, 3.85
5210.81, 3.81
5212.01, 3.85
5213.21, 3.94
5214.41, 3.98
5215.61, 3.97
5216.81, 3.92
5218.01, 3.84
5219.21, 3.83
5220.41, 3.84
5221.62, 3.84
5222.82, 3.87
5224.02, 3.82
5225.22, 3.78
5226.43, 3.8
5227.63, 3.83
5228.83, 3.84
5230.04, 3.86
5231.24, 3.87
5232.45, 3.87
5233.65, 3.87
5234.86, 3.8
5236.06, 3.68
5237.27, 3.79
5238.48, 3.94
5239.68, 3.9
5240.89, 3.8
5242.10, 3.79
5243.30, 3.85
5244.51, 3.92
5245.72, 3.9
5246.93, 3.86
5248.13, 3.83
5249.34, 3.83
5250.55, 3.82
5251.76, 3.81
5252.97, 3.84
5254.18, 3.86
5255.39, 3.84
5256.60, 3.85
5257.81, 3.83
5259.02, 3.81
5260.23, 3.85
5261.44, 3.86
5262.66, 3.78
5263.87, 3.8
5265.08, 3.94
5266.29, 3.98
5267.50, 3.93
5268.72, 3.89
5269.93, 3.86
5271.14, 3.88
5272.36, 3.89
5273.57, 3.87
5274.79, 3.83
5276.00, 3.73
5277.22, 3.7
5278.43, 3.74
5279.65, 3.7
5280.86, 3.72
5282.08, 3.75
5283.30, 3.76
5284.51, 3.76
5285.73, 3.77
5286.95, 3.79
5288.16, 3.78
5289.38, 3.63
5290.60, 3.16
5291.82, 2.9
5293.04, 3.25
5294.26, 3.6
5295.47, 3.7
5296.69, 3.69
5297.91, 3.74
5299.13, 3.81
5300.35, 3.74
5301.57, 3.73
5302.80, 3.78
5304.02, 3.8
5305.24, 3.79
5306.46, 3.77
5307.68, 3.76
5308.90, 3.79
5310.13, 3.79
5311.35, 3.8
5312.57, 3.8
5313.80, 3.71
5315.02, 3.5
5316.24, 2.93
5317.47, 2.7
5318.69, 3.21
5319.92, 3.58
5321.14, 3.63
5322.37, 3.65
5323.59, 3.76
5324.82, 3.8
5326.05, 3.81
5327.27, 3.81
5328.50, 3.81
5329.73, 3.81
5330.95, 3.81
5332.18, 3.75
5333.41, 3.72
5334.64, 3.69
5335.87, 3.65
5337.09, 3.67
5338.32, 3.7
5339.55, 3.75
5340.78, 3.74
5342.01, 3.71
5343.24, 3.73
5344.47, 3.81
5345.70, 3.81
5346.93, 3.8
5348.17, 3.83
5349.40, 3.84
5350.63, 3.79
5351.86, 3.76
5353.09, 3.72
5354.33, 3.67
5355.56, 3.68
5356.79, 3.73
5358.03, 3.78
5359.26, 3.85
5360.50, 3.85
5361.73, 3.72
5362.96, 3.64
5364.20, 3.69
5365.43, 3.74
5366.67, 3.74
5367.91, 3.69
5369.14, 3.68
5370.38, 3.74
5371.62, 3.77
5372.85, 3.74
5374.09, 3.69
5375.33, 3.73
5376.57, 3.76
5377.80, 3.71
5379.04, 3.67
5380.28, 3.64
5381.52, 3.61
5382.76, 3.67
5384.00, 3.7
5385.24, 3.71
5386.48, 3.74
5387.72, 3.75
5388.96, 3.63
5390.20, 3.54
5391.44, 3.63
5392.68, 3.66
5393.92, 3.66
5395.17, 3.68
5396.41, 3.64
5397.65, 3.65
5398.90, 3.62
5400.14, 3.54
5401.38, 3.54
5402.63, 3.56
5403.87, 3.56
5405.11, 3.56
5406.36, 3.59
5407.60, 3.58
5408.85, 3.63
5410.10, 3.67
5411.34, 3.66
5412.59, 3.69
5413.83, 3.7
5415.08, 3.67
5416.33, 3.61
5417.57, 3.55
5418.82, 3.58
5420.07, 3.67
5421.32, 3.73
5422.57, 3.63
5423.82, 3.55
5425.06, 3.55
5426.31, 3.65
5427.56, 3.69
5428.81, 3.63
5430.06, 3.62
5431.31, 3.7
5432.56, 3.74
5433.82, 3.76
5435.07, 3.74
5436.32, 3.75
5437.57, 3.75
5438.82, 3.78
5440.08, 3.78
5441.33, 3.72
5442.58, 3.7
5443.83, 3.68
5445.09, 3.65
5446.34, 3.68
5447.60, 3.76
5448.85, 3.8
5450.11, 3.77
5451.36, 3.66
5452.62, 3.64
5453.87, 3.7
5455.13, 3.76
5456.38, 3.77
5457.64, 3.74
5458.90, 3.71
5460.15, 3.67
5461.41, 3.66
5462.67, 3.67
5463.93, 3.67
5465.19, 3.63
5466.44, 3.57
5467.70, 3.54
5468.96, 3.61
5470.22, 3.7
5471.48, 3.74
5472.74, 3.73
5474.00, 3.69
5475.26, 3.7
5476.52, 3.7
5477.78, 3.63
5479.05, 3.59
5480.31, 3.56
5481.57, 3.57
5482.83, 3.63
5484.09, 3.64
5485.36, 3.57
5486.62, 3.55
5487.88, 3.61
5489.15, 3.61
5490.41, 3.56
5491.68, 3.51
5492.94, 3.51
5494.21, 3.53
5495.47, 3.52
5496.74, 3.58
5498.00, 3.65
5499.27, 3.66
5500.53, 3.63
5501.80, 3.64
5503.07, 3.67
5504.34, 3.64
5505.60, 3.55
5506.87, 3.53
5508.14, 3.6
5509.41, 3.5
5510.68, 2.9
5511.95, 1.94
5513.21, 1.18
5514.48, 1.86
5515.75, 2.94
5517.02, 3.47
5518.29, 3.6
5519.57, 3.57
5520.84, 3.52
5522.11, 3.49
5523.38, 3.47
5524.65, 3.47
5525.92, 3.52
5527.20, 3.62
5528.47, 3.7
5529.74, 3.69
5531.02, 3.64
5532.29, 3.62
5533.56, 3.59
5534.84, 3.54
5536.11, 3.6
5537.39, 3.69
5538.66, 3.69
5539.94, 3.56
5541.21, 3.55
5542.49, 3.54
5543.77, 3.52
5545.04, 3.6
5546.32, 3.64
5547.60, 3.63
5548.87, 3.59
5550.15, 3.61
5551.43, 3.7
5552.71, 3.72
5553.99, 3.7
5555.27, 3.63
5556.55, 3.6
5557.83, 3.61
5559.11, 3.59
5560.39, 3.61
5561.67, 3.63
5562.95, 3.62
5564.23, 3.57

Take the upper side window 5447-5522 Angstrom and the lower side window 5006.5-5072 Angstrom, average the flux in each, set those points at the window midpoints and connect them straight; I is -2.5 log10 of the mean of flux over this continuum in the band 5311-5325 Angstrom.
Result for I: 0.08 mag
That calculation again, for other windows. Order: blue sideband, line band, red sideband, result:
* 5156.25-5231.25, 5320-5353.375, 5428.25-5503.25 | 0.012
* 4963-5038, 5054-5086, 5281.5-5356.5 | -0.062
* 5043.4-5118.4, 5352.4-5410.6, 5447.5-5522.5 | 0.009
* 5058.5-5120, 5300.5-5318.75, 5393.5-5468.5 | 0.083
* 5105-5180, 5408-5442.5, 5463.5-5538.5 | -0.017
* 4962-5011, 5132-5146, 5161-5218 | -0.035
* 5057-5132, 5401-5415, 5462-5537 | 0.013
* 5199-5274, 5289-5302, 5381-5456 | 0.076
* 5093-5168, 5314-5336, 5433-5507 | 0.085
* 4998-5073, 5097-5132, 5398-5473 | -0.041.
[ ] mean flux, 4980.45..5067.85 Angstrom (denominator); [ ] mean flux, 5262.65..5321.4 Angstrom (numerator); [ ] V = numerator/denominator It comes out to 0.9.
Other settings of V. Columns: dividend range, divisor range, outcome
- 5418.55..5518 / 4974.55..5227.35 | 0.86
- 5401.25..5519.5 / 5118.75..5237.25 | 0.89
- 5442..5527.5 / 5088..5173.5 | 0.84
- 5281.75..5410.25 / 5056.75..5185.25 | 0.87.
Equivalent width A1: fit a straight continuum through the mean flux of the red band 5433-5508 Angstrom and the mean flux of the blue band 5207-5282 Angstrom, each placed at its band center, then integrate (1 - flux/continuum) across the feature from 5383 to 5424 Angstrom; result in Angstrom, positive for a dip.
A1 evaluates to 0.9 Angstrom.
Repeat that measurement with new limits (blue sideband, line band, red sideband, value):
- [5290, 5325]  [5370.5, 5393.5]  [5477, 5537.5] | -1.1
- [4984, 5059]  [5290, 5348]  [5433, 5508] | 2.8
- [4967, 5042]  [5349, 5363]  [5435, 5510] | 0.1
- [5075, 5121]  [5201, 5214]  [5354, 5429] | 0.7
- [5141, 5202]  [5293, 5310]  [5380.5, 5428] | 0.4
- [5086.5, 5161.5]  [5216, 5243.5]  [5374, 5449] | 1.2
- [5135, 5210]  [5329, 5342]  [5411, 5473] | 0.3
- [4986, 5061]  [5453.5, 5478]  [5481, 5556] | -0.9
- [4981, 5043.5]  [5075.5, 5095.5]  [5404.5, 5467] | -1.3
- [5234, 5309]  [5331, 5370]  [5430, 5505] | -0.1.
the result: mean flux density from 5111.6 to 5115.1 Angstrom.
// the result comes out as 4.26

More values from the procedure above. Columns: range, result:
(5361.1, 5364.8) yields 3.69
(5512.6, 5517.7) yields 2.38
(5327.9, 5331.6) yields 3.81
